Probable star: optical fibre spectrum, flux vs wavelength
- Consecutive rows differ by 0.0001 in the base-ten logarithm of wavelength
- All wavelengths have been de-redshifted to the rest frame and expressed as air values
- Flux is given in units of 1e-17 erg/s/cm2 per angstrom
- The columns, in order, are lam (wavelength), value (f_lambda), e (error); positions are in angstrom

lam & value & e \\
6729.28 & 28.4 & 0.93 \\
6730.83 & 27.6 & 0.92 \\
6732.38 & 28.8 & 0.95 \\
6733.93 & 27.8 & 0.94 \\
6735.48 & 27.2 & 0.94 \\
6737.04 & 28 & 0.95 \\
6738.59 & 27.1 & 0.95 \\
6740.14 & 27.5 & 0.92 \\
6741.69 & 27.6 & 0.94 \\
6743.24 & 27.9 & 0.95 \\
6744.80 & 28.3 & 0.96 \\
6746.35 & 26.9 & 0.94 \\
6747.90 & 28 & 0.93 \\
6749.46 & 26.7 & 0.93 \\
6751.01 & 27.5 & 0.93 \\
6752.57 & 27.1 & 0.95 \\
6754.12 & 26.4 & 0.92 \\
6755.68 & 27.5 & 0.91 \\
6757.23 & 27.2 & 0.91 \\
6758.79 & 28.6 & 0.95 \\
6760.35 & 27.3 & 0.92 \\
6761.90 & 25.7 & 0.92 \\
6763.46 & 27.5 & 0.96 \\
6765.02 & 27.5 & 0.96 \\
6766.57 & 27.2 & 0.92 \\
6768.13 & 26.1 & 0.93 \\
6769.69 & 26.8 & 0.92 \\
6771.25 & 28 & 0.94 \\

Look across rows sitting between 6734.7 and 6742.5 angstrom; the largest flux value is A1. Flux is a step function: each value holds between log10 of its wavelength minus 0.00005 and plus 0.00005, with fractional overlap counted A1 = 28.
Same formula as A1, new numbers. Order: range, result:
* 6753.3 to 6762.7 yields 28.6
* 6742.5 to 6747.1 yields 28.3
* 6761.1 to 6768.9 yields 27.5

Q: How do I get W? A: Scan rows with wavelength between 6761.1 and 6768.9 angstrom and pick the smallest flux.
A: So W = 25.7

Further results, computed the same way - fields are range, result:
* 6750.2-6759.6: 26.4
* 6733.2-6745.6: 27.1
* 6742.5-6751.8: 26.7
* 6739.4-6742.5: 27.5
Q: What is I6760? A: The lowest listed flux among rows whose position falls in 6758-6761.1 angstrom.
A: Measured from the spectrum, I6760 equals 27.3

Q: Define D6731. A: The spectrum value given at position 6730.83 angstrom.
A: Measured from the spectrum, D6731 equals 27.6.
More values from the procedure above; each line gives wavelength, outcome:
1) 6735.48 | 27.2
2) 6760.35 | 27.3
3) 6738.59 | 27.1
